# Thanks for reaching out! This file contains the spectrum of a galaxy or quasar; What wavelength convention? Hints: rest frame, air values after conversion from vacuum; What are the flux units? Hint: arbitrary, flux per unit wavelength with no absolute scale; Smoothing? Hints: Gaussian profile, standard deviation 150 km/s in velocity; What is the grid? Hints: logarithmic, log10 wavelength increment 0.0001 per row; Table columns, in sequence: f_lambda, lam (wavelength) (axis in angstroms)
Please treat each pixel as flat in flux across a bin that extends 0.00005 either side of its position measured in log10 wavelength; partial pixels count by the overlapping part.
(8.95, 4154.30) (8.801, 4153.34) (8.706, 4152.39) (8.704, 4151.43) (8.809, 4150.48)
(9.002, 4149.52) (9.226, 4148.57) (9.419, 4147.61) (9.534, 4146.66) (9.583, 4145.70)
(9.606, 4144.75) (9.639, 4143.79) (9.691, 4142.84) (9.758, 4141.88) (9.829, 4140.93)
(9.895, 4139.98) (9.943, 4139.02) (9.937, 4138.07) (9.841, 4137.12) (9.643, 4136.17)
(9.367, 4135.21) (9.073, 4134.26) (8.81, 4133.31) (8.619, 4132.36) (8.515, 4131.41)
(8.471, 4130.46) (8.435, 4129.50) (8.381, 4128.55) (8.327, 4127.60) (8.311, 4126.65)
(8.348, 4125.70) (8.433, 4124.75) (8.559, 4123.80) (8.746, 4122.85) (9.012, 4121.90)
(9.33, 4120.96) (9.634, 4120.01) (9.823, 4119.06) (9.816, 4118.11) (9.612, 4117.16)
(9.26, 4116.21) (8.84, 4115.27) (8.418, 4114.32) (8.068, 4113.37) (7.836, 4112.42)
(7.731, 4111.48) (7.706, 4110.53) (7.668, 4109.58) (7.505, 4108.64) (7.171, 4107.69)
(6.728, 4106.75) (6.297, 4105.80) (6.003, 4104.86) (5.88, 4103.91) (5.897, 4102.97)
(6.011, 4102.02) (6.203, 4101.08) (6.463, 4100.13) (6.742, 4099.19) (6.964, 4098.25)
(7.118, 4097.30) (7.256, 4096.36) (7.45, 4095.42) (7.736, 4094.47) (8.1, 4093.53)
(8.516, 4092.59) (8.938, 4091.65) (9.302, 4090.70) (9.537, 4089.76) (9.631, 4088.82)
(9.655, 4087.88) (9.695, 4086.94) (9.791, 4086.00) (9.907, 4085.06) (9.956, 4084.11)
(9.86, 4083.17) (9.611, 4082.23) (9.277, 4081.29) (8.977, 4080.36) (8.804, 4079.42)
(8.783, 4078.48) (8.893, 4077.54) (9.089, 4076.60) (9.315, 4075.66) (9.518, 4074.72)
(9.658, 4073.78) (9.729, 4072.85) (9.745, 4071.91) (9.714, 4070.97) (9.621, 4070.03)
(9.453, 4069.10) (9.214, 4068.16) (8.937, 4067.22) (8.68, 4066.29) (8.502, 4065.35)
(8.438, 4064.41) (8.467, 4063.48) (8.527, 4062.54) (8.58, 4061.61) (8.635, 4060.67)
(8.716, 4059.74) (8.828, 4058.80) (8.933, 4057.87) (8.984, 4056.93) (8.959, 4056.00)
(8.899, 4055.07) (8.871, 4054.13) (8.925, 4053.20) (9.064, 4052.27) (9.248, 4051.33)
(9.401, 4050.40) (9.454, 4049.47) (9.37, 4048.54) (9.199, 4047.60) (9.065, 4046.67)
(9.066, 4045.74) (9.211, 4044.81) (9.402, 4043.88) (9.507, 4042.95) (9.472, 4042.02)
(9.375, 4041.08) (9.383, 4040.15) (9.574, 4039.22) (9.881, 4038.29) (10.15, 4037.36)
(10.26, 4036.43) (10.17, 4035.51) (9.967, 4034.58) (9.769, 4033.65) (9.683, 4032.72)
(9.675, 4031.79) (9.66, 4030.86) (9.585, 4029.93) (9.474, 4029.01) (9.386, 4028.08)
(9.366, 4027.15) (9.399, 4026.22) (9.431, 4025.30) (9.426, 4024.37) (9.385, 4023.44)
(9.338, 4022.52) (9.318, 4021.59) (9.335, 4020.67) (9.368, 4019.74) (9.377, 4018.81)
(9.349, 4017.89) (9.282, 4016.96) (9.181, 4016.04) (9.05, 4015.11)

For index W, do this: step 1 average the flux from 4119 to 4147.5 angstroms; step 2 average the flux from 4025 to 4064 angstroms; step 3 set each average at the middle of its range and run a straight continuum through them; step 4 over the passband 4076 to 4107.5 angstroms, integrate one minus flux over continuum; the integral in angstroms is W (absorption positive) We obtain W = 3.7 angstroms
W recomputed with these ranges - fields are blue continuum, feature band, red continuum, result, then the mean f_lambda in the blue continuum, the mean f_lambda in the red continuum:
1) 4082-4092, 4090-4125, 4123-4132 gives 4.4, 9.63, 8.43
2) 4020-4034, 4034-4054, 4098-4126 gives -0.7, 9.48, 7.83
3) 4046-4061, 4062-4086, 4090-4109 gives -3.1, 9.04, 7.14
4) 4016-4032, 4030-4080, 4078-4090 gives 1.1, 9.41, 9.5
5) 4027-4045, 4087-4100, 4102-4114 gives -1.1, 9.66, 7.02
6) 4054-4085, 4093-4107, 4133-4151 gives 3.8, 9.11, 9.51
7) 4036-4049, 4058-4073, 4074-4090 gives 0.8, 9.48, 9.43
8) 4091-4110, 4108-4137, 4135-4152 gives -1.3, 7.05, 9.52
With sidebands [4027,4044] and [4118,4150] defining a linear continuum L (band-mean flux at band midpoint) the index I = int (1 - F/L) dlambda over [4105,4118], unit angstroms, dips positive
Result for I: 1.9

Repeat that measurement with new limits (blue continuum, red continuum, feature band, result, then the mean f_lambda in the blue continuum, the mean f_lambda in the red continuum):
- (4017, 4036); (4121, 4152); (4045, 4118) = 5.96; 9.52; 9.11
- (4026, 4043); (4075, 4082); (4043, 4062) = 0.75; 9.67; 9.06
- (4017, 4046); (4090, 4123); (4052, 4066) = 0.26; 9.54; 7.83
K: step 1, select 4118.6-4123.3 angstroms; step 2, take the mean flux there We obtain 9.32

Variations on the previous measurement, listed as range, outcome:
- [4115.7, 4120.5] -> 9.62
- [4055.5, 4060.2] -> 8.89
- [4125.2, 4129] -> 8.34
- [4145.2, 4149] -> 9.44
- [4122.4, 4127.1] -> 8.48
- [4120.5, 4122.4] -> 9.2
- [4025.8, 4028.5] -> 9.36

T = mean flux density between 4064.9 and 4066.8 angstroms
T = 8.61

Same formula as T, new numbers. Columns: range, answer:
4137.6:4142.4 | 9.86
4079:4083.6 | 9.32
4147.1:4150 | 9.23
